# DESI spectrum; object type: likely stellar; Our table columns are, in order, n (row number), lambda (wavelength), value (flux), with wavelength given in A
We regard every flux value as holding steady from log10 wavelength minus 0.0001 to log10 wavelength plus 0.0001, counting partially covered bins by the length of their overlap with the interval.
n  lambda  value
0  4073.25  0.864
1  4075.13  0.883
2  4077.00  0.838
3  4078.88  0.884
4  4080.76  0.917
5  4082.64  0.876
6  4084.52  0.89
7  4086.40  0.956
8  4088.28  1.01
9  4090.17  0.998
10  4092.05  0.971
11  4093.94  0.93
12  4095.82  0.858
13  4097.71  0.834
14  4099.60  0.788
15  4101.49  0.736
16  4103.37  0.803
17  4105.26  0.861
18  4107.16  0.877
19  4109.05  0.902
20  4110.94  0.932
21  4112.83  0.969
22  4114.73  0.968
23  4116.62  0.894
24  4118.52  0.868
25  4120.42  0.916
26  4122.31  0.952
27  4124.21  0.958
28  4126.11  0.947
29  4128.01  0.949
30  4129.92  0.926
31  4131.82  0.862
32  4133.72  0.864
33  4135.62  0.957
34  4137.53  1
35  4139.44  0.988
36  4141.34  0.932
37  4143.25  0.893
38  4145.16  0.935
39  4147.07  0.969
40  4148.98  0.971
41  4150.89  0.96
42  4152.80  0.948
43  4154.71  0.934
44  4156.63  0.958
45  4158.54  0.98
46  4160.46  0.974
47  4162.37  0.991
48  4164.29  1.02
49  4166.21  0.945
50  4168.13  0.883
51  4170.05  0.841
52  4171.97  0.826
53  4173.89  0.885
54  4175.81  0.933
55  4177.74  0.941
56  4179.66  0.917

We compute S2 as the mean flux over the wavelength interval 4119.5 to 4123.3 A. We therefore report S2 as 0.936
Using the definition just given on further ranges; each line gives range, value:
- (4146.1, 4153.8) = 0.962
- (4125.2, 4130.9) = 0.939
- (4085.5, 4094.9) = 0.973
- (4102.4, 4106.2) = 0.833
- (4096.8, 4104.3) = 0.791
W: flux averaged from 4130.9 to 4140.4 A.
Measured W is 0.935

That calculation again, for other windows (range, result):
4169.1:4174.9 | 0.852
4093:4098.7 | 0.873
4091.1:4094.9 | 0.951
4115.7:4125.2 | 0.918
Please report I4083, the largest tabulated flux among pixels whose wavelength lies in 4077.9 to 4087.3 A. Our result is 0.956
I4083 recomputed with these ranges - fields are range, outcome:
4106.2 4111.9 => 0.932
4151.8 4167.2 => 1.02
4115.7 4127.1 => 0.958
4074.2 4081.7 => 0.917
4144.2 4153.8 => 0.971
